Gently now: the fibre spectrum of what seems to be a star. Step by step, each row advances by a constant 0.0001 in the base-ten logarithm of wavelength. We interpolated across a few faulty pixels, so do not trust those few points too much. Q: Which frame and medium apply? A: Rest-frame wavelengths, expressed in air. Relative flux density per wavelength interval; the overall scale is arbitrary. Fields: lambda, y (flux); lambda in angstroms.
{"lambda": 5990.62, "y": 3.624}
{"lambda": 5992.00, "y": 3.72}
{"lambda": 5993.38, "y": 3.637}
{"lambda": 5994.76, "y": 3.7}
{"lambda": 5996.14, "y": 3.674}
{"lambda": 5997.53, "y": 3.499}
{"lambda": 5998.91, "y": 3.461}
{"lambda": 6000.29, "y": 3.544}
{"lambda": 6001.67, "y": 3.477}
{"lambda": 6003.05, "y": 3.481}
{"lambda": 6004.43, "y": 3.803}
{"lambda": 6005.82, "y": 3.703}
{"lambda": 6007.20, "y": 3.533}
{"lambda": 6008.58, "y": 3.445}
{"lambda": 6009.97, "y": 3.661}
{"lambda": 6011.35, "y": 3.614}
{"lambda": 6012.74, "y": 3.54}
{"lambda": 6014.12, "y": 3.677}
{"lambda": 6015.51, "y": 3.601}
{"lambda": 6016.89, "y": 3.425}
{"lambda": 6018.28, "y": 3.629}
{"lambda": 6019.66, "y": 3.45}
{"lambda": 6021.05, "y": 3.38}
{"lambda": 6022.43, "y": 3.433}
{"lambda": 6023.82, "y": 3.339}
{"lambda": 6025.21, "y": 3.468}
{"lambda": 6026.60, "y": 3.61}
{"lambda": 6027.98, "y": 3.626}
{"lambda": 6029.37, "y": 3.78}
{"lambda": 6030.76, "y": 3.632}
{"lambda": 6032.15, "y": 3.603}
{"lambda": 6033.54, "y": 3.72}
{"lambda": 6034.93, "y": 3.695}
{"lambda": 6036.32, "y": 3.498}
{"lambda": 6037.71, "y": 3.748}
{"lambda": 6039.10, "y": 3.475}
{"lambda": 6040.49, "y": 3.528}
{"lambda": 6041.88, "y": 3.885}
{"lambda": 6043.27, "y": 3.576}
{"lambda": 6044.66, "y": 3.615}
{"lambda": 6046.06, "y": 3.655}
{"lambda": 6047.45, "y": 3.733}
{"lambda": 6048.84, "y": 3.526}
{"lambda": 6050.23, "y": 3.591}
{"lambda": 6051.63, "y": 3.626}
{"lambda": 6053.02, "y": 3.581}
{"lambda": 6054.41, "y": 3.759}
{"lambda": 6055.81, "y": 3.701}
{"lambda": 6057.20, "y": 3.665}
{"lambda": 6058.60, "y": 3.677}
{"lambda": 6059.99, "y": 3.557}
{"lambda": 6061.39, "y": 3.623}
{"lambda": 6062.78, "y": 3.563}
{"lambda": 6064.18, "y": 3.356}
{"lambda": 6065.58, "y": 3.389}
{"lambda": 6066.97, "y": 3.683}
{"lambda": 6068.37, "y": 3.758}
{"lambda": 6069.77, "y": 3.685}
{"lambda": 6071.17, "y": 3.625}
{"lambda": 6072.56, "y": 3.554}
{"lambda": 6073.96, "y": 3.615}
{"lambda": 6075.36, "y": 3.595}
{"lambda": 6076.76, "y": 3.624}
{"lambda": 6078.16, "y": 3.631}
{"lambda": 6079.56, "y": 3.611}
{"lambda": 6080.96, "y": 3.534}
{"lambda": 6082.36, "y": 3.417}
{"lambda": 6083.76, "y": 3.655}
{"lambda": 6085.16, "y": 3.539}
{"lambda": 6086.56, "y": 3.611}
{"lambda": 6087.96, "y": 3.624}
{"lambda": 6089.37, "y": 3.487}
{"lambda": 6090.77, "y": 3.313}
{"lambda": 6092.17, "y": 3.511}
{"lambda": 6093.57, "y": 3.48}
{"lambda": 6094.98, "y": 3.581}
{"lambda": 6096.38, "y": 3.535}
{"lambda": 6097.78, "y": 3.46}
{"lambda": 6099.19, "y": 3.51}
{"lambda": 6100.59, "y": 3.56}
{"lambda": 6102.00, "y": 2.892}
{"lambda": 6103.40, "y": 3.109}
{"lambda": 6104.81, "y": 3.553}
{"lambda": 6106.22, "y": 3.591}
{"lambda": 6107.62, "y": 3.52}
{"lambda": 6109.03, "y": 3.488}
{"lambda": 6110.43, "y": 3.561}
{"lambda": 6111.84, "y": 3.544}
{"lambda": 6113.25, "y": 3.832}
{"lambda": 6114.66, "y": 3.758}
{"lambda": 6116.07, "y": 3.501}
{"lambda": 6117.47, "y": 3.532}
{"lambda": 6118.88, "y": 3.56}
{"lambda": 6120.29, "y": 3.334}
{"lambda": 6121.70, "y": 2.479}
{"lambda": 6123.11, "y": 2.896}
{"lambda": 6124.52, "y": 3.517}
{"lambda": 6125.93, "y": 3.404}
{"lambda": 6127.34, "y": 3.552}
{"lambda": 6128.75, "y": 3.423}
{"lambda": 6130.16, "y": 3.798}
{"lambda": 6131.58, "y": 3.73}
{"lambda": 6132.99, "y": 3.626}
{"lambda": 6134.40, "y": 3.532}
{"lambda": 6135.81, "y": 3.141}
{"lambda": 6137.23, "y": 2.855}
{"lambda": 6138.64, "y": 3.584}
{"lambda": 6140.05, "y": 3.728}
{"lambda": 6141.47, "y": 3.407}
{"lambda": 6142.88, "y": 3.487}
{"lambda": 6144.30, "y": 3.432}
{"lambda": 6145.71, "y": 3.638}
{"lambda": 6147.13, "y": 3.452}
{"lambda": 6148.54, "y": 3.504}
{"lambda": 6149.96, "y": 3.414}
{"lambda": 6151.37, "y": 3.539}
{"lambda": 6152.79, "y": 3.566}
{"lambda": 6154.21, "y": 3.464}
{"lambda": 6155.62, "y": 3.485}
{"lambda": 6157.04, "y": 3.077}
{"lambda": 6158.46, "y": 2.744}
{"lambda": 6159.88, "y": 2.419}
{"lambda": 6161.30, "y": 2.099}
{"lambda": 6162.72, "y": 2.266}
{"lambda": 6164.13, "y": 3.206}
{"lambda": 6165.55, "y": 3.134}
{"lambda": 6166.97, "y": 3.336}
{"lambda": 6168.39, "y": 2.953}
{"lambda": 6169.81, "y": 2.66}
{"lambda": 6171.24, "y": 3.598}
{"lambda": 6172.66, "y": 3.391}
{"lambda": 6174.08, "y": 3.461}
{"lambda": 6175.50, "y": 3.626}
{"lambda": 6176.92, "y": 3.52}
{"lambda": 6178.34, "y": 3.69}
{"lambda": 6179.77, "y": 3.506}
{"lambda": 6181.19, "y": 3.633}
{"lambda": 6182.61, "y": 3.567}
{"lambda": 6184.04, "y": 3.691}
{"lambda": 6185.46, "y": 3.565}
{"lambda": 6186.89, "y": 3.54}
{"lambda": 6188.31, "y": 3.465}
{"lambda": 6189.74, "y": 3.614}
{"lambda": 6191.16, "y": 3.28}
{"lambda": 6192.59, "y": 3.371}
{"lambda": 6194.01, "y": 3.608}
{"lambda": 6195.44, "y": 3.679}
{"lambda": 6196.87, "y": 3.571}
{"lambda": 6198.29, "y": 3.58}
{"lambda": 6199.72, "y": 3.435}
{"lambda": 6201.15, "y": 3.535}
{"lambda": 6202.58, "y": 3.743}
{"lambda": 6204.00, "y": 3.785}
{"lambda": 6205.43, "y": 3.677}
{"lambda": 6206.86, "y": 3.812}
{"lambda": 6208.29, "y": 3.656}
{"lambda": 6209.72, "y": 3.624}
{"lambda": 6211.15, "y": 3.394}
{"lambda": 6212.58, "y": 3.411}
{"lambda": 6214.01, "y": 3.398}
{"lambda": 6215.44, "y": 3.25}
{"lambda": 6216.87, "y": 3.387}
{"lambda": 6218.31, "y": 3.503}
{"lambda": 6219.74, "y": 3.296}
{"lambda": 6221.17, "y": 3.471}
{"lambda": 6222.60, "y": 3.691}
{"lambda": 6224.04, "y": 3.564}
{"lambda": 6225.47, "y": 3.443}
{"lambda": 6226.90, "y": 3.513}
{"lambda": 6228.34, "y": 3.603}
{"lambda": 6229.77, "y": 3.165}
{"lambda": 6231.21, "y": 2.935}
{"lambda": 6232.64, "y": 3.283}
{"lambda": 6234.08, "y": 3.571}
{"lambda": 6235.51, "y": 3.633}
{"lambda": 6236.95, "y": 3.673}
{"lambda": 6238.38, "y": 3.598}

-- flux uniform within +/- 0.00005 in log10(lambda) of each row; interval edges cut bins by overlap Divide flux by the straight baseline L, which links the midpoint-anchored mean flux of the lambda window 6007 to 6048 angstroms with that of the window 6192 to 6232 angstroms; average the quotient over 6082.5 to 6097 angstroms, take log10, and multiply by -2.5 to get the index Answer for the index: 0.01 mag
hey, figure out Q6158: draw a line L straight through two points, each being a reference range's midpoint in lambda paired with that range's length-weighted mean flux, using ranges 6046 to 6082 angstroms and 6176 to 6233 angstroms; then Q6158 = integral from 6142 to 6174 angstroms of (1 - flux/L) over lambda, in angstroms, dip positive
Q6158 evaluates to 3.28 angstroms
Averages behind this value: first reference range 3.61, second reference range 3.51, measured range 3.18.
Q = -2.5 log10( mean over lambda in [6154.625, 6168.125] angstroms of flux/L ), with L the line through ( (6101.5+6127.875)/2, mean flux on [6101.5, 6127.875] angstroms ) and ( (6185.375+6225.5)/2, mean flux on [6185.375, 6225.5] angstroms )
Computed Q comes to 0.20 mag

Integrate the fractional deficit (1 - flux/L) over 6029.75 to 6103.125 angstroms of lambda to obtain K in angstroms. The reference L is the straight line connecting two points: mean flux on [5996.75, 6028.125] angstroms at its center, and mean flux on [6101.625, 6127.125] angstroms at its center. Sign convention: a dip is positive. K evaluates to -2.3 angstroms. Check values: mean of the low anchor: 3.54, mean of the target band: 3.58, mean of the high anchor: 3.4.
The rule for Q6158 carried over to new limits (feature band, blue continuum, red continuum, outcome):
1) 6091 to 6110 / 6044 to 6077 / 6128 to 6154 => 0.6 angstroms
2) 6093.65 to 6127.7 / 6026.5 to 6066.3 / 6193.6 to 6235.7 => 1.4 angstroms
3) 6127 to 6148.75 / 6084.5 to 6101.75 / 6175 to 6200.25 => 0.2 angstroms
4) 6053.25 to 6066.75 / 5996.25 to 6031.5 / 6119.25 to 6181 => -0.5 angstroms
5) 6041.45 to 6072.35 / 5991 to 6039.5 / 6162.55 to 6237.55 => -0.6 angstroms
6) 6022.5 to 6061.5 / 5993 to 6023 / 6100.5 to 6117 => -0.9 angstroms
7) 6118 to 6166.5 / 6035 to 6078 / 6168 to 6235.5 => 3.6 angstroms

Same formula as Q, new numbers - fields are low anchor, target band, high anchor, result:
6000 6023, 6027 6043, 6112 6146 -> -0.036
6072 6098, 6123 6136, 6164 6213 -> 0.008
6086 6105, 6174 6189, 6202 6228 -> -0.021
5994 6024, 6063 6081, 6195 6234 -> -0.017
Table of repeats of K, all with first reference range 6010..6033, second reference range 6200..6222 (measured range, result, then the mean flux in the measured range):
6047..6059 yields -0.33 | 3.65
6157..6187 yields 2.75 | 3.21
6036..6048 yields -0.29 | 3.64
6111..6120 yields -0.17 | 3.61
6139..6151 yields 0.09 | 3.51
